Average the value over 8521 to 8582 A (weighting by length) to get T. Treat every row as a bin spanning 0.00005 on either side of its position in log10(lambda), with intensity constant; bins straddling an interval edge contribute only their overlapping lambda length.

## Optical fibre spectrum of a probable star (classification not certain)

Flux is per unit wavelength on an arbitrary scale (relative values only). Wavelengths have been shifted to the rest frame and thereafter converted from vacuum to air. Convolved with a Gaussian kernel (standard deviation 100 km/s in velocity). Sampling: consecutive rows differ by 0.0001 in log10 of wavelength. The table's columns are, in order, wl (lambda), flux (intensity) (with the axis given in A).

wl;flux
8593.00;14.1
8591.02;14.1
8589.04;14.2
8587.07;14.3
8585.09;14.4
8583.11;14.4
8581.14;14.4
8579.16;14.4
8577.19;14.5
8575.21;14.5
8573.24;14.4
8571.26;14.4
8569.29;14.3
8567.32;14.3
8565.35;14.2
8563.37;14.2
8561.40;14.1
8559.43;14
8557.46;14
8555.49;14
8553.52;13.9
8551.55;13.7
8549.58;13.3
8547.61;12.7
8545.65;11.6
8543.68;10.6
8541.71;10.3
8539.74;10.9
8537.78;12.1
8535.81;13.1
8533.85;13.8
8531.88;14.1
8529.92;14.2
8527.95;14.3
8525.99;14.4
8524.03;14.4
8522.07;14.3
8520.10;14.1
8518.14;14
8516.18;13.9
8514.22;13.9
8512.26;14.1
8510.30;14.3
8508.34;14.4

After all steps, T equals 13.6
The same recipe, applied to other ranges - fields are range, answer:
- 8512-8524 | 14.1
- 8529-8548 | 12.3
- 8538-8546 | 10.9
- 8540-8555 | 12.3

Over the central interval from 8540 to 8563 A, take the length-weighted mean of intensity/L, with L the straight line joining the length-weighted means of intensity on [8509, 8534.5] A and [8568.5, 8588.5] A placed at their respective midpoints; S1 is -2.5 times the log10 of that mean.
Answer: 0.111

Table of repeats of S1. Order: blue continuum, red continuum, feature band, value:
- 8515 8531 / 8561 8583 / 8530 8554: 0.14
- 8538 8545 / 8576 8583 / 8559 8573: -0.09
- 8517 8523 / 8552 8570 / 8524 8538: 0.02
